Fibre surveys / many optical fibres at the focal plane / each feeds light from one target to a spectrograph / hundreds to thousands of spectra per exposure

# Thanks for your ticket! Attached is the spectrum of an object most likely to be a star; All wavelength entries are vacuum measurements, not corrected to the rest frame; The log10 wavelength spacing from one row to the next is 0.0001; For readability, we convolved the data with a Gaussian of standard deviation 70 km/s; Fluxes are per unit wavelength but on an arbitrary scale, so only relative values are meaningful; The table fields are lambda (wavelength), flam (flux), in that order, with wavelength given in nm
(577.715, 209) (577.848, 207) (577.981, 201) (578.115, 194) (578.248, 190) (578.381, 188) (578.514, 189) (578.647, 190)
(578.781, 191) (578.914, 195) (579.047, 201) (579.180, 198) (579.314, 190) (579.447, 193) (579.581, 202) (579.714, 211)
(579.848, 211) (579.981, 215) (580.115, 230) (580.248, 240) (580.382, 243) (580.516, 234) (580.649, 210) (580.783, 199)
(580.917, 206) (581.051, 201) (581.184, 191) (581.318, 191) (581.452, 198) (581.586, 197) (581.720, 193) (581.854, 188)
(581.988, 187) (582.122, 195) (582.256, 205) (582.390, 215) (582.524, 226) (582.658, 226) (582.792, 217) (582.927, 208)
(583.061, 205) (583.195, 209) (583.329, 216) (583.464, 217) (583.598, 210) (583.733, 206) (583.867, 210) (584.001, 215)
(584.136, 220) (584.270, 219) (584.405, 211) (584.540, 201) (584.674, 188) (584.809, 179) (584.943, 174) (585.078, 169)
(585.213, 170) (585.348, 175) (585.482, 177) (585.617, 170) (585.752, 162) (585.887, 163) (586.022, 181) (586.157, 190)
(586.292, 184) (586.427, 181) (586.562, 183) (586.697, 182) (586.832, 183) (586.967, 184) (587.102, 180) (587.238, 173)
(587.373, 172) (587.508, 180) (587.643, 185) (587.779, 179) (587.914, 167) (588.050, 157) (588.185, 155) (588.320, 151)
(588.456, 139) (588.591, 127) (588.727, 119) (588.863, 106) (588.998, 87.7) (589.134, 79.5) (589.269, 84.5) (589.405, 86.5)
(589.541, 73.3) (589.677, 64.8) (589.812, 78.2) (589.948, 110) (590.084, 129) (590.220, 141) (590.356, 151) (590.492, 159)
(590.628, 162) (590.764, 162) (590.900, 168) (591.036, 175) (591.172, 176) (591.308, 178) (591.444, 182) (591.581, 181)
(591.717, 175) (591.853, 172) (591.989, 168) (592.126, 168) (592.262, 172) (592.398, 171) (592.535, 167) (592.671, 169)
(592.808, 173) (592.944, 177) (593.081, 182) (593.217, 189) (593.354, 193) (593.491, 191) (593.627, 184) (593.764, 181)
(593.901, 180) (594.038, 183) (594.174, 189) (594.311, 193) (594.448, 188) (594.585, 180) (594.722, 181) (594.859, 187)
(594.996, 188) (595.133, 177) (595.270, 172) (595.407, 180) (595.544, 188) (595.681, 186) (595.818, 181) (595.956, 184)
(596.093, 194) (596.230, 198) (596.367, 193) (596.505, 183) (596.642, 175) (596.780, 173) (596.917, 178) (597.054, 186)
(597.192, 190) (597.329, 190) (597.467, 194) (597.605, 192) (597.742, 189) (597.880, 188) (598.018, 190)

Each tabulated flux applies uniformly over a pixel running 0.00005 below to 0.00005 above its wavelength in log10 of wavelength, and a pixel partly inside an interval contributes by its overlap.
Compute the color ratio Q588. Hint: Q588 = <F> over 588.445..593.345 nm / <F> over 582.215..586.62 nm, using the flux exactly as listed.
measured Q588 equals 0.74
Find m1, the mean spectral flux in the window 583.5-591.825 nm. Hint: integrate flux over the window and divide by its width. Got 162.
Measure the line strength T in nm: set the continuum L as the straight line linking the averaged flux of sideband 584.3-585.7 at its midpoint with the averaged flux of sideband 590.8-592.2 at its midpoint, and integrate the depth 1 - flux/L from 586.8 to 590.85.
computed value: 0.92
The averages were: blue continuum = 182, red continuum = 174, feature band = 137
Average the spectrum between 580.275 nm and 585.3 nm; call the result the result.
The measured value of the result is 204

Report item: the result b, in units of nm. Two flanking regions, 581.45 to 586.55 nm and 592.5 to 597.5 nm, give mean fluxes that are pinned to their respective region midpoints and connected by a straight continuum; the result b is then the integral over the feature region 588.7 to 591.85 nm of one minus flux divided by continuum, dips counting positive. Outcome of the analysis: 0.93 nm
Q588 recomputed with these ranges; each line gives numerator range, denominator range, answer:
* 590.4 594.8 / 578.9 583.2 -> 0.85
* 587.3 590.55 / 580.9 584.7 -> 0.62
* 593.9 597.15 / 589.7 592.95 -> 1.16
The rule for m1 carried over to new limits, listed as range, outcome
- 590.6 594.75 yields 178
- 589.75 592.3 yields 158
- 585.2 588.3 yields 175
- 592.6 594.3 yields 183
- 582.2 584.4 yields 214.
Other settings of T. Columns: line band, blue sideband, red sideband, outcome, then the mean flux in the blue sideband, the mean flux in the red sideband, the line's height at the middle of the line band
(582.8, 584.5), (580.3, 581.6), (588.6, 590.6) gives -0.35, 208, 107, 176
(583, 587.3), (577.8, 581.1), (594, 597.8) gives 0.18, 205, 185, 198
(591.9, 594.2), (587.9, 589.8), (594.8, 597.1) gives -0.36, 112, 184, 154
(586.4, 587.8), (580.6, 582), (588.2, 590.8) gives -0.40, 197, 117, 140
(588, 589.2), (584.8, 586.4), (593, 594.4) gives 0.37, 175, 186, 179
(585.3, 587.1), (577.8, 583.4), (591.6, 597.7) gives 0.16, 205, 182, 196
